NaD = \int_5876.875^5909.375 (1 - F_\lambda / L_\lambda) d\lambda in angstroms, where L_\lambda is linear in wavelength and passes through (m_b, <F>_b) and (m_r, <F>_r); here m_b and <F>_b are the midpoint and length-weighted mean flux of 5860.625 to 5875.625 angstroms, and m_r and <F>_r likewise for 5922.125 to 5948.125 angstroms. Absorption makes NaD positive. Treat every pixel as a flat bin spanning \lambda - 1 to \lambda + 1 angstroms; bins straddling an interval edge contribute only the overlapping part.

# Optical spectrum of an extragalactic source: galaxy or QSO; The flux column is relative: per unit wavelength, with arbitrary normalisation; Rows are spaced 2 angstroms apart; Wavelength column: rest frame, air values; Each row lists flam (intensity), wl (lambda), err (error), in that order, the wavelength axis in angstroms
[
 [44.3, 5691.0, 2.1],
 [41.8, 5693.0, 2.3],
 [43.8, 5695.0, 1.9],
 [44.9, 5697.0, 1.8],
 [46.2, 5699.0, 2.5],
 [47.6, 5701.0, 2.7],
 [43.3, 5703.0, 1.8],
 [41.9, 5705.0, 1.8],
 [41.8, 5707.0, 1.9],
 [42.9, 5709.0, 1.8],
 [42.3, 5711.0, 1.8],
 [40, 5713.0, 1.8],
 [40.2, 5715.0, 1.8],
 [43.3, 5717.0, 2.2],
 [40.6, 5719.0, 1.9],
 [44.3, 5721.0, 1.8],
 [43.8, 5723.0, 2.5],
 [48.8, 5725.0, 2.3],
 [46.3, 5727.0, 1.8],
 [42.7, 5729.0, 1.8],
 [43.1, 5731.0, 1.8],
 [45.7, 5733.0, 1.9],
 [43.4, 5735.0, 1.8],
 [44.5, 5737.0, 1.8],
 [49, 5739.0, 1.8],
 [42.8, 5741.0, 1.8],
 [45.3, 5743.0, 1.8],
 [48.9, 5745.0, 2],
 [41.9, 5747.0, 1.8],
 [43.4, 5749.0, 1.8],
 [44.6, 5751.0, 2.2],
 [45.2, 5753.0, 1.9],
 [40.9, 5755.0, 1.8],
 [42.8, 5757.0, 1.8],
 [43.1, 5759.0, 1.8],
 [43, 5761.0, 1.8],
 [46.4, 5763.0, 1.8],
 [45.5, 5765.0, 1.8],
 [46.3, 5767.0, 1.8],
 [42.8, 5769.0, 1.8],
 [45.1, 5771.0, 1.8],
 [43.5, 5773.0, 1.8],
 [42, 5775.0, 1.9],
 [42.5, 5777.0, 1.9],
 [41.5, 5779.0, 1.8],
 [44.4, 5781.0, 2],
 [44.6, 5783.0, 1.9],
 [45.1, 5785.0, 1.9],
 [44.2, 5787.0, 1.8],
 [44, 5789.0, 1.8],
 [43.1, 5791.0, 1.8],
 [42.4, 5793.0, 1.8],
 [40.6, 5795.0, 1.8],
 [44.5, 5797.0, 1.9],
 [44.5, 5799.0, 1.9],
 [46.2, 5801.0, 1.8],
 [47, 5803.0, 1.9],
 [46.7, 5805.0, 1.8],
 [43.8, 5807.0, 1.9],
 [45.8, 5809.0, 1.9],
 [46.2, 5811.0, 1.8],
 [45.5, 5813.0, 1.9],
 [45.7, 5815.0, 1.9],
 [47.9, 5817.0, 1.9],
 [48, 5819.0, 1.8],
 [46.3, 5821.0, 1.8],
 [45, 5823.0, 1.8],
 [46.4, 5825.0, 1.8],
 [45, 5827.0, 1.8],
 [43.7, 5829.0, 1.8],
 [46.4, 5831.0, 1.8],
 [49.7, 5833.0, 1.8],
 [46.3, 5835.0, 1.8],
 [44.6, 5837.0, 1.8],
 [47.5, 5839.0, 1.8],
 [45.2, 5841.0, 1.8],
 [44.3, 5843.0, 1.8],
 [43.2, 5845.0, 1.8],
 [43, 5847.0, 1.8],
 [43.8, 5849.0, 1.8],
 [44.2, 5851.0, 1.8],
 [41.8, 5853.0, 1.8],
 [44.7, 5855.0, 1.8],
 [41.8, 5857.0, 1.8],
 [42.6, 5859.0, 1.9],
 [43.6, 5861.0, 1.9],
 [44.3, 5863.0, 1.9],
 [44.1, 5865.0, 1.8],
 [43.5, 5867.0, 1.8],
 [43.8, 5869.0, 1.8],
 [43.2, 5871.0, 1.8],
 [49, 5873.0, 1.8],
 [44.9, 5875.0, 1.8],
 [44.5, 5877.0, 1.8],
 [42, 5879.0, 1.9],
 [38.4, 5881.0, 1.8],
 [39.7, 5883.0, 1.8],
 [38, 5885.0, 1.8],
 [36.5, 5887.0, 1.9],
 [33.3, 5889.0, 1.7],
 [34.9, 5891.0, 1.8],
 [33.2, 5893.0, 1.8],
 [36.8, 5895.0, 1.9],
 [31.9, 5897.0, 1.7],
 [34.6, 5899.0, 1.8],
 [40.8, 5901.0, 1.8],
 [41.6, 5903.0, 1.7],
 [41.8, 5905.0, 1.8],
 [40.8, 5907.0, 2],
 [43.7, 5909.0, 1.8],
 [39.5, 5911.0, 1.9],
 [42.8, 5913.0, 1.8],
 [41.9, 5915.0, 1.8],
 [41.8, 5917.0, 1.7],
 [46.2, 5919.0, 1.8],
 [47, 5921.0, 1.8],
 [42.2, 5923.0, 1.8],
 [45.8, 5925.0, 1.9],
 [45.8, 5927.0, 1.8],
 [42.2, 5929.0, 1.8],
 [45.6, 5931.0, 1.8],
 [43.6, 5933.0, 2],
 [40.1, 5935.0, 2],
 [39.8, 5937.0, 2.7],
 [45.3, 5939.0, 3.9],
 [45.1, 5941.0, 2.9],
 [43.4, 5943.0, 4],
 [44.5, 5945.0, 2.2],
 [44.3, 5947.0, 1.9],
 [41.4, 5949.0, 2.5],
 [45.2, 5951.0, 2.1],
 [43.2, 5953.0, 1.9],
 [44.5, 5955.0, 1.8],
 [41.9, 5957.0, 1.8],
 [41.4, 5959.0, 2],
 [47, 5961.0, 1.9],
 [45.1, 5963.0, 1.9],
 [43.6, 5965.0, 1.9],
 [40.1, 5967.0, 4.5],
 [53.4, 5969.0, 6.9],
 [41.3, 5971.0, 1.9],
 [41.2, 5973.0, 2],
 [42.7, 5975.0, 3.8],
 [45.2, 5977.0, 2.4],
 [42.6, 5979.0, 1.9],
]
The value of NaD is 4.5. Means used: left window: 44.6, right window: 43.7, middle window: 38.1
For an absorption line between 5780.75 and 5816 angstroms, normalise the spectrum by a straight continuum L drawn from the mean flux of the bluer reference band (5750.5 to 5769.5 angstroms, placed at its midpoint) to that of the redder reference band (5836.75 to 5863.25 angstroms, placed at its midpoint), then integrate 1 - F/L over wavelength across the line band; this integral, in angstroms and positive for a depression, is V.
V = -0.6 angstroms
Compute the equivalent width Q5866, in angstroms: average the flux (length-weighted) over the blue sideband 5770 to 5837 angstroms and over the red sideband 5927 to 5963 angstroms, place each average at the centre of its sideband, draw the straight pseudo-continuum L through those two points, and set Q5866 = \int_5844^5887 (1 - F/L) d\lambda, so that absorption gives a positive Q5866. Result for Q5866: 1.4 angstroms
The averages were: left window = 45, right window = 43.6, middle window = 42.9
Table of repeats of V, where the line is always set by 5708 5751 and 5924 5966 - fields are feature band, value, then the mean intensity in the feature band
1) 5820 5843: -1.08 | 45.9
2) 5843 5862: 0.26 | 43.2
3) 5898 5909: 0.89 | 40.3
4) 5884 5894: 1.97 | 35.2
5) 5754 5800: 0.34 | 43.6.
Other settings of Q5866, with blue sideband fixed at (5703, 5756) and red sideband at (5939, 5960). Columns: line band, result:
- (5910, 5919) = 0.3 angstroms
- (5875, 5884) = 0.4 angstroms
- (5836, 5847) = -0.3 angstroms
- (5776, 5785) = 0.1 angstroms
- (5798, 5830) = -1.6 angstroms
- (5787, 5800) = 0.1 angstroms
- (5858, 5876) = -0.3 angstroms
